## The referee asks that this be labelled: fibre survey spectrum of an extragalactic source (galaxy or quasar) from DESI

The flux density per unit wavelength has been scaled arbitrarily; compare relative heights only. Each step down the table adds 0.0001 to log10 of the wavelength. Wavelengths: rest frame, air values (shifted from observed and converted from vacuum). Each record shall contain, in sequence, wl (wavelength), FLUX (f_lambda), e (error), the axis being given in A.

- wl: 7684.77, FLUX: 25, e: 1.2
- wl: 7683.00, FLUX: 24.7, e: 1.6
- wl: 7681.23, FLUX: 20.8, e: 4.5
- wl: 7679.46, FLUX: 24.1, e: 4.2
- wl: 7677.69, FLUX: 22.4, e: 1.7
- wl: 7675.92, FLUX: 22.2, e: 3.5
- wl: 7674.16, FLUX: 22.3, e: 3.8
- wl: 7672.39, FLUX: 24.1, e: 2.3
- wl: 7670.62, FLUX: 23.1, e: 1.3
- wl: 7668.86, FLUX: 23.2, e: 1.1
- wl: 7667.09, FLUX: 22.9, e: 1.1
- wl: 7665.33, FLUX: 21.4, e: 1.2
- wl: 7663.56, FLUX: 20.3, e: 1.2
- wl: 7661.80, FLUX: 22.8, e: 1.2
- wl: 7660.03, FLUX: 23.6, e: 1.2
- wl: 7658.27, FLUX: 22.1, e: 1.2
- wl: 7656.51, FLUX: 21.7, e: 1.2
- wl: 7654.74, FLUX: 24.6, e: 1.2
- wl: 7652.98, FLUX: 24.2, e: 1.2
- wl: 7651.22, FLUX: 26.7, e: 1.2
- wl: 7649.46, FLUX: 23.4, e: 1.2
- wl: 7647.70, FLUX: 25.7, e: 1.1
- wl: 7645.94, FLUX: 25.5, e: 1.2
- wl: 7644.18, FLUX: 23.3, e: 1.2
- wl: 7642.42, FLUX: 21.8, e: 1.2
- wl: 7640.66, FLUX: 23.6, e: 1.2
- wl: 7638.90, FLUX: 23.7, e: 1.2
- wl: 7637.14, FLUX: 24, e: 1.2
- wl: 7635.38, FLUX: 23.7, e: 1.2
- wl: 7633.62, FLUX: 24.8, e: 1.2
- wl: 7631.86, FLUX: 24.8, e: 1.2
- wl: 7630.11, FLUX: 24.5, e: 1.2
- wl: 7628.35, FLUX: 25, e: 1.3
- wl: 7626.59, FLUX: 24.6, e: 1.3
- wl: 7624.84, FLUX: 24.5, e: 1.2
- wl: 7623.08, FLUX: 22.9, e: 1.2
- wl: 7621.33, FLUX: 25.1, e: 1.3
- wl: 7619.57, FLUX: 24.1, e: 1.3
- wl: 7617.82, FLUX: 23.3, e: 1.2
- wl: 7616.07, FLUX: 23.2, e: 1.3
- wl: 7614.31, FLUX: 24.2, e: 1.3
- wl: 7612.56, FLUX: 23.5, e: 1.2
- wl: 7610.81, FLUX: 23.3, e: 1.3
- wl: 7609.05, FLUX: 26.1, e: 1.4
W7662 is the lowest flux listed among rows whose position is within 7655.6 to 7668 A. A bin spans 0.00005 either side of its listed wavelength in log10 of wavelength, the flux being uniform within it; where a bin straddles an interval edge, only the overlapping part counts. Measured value 20.3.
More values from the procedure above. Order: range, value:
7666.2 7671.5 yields 22.9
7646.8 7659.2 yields 21.7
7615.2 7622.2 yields 23.2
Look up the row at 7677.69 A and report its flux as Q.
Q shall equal 22.4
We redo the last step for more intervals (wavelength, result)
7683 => 24.7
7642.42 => 21.8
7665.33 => 21.4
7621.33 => 25.1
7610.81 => 23.3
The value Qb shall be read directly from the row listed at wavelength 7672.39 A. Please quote 24.1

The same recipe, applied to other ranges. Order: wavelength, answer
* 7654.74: 24.6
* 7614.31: 24.2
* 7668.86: 23.2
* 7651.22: 26.7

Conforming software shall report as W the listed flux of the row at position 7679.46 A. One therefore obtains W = 24.1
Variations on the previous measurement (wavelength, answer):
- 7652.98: 24.2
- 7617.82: 23.3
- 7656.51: 21.7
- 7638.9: 23.7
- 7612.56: 23.5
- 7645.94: 25.5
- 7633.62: 24.8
